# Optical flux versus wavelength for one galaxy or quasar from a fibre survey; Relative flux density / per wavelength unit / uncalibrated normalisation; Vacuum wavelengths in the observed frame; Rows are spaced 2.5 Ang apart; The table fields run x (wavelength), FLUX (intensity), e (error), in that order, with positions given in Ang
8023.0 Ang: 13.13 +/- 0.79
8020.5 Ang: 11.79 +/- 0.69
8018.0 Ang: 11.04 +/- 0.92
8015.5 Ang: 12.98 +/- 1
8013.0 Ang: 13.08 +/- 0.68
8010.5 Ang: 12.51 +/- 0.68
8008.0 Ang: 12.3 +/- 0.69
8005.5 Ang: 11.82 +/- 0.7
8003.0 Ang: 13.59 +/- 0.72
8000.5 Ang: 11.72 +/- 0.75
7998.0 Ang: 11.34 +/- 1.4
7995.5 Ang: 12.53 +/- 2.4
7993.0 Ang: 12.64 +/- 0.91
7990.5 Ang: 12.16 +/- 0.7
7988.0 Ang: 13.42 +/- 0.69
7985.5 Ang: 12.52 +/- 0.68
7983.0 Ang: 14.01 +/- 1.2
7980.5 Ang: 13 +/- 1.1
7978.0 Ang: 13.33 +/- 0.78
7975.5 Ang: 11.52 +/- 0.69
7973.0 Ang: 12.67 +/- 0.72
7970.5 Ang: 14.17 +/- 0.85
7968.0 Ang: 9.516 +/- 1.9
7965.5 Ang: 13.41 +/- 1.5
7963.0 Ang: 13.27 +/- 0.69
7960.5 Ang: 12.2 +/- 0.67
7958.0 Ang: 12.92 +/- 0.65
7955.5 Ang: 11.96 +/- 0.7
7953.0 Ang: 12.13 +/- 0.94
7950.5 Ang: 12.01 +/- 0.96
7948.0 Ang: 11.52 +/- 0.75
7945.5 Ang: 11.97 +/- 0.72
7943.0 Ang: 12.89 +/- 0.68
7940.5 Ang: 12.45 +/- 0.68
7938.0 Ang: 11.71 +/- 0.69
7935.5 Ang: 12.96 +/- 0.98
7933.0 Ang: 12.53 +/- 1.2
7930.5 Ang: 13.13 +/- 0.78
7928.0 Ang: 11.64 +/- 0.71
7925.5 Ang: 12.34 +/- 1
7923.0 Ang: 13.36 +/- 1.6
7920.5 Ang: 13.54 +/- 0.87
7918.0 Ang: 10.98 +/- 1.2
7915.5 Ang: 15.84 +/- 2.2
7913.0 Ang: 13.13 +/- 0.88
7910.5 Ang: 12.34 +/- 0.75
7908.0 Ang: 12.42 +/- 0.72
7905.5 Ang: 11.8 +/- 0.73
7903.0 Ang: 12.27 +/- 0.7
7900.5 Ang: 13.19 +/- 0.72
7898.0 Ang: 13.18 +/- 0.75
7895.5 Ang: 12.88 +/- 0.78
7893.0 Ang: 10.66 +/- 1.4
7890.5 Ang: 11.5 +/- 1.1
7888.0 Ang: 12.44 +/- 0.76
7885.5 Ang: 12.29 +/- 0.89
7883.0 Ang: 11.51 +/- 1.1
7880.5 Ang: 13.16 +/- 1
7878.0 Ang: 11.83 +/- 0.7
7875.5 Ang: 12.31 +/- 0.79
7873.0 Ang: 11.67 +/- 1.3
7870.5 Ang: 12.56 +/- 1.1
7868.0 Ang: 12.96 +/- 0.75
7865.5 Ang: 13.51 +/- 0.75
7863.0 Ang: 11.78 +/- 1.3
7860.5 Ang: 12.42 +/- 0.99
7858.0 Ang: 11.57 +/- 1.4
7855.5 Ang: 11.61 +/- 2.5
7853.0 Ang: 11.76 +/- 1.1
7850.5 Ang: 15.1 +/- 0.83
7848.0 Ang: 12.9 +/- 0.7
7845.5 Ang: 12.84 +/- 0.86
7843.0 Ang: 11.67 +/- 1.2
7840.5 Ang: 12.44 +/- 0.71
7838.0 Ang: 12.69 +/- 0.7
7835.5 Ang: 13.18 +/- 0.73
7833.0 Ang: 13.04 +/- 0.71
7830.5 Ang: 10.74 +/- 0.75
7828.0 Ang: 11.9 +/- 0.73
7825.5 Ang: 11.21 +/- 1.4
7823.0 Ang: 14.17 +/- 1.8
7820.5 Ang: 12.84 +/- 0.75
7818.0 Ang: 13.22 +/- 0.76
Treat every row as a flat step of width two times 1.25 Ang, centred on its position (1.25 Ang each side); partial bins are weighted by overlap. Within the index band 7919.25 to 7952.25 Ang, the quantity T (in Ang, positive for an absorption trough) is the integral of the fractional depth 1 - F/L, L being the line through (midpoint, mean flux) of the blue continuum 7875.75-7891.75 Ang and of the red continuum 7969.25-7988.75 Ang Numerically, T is 0.5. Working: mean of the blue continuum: 12.1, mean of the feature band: 12.5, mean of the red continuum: 13.1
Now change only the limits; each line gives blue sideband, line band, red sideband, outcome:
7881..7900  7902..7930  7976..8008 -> -1.0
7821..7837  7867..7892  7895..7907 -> 0.7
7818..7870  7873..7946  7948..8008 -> 0.2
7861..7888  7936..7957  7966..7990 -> 0.8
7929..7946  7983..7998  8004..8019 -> -0.3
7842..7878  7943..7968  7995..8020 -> 0.2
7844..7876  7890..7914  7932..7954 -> 0.1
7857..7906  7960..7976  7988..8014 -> -0.1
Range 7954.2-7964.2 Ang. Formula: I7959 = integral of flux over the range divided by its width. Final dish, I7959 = 12.6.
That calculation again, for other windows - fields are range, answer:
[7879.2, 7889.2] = 12.3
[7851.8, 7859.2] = 11.6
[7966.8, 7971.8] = 11.9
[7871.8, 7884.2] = 12.1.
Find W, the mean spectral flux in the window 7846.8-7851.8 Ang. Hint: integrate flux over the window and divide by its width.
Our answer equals 14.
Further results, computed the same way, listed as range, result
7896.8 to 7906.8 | 12.6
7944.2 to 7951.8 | 11.8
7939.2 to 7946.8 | 12.4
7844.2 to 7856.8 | 12.8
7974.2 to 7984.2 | 13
